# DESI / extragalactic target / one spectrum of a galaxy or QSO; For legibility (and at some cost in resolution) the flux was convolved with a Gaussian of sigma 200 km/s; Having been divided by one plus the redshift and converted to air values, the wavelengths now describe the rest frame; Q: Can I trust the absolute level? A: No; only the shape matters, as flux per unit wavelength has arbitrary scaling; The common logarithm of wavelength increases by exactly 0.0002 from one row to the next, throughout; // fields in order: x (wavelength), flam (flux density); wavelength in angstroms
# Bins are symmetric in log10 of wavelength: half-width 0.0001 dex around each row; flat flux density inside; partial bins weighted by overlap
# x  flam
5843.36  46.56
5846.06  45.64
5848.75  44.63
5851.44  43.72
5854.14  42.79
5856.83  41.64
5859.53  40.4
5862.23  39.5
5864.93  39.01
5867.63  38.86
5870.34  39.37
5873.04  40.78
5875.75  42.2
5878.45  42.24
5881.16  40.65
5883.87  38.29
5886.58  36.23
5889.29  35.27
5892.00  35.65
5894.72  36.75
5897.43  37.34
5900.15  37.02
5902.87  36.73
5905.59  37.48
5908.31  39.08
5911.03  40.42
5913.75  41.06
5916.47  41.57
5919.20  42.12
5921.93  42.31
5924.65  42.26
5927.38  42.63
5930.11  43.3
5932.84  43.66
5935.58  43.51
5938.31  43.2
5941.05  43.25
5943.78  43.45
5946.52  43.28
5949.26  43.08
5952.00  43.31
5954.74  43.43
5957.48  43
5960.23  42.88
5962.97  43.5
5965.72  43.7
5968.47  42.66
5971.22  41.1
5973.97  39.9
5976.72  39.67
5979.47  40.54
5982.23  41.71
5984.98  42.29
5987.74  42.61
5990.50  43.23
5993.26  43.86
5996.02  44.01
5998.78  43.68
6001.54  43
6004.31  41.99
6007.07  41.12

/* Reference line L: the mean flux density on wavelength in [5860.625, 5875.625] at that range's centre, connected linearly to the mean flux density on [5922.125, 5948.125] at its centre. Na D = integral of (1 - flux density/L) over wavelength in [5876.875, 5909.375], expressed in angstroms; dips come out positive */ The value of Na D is 2.6 angstroms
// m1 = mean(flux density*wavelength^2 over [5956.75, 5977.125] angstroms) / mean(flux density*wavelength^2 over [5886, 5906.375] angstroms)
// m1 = 1.18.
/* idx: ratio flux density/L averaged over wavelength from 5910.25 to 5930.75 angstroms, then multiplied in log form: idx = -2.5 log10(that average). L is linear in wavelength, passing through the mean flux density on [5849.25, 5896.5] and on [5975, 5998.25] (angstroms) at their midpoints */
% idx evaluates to -0.03 mag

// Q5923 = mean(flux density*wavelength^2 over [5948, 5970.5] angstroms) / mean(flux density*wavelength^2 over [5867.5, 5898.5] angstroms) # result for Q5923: 1.15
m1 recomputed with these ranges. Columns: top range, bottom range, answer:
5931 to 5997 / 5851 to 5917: 1.12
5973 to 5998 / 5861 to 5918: 1.12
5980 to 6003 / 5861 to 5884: 1.11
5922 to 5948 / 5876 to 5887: 1.10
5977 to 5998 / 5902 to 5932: 1.06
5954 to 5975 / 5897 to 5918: 1.11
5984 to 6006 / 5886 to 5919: 1.17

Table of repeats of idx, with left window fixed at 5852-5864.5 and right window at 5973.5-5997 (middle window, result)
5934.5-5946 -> -0.04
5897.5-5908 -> 0.11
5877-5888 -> 0.05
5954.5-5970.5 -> -0.03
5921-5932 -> -0.03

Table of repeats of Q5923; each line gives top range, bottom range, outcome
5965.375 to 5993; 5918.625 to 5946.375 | 0.99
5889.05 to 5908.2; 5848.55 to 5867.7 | 0.90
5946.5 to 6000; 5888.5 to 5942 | 1.08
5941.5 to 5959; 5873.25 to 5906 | 1.16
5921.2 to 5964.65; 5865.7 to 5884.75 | 1.09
